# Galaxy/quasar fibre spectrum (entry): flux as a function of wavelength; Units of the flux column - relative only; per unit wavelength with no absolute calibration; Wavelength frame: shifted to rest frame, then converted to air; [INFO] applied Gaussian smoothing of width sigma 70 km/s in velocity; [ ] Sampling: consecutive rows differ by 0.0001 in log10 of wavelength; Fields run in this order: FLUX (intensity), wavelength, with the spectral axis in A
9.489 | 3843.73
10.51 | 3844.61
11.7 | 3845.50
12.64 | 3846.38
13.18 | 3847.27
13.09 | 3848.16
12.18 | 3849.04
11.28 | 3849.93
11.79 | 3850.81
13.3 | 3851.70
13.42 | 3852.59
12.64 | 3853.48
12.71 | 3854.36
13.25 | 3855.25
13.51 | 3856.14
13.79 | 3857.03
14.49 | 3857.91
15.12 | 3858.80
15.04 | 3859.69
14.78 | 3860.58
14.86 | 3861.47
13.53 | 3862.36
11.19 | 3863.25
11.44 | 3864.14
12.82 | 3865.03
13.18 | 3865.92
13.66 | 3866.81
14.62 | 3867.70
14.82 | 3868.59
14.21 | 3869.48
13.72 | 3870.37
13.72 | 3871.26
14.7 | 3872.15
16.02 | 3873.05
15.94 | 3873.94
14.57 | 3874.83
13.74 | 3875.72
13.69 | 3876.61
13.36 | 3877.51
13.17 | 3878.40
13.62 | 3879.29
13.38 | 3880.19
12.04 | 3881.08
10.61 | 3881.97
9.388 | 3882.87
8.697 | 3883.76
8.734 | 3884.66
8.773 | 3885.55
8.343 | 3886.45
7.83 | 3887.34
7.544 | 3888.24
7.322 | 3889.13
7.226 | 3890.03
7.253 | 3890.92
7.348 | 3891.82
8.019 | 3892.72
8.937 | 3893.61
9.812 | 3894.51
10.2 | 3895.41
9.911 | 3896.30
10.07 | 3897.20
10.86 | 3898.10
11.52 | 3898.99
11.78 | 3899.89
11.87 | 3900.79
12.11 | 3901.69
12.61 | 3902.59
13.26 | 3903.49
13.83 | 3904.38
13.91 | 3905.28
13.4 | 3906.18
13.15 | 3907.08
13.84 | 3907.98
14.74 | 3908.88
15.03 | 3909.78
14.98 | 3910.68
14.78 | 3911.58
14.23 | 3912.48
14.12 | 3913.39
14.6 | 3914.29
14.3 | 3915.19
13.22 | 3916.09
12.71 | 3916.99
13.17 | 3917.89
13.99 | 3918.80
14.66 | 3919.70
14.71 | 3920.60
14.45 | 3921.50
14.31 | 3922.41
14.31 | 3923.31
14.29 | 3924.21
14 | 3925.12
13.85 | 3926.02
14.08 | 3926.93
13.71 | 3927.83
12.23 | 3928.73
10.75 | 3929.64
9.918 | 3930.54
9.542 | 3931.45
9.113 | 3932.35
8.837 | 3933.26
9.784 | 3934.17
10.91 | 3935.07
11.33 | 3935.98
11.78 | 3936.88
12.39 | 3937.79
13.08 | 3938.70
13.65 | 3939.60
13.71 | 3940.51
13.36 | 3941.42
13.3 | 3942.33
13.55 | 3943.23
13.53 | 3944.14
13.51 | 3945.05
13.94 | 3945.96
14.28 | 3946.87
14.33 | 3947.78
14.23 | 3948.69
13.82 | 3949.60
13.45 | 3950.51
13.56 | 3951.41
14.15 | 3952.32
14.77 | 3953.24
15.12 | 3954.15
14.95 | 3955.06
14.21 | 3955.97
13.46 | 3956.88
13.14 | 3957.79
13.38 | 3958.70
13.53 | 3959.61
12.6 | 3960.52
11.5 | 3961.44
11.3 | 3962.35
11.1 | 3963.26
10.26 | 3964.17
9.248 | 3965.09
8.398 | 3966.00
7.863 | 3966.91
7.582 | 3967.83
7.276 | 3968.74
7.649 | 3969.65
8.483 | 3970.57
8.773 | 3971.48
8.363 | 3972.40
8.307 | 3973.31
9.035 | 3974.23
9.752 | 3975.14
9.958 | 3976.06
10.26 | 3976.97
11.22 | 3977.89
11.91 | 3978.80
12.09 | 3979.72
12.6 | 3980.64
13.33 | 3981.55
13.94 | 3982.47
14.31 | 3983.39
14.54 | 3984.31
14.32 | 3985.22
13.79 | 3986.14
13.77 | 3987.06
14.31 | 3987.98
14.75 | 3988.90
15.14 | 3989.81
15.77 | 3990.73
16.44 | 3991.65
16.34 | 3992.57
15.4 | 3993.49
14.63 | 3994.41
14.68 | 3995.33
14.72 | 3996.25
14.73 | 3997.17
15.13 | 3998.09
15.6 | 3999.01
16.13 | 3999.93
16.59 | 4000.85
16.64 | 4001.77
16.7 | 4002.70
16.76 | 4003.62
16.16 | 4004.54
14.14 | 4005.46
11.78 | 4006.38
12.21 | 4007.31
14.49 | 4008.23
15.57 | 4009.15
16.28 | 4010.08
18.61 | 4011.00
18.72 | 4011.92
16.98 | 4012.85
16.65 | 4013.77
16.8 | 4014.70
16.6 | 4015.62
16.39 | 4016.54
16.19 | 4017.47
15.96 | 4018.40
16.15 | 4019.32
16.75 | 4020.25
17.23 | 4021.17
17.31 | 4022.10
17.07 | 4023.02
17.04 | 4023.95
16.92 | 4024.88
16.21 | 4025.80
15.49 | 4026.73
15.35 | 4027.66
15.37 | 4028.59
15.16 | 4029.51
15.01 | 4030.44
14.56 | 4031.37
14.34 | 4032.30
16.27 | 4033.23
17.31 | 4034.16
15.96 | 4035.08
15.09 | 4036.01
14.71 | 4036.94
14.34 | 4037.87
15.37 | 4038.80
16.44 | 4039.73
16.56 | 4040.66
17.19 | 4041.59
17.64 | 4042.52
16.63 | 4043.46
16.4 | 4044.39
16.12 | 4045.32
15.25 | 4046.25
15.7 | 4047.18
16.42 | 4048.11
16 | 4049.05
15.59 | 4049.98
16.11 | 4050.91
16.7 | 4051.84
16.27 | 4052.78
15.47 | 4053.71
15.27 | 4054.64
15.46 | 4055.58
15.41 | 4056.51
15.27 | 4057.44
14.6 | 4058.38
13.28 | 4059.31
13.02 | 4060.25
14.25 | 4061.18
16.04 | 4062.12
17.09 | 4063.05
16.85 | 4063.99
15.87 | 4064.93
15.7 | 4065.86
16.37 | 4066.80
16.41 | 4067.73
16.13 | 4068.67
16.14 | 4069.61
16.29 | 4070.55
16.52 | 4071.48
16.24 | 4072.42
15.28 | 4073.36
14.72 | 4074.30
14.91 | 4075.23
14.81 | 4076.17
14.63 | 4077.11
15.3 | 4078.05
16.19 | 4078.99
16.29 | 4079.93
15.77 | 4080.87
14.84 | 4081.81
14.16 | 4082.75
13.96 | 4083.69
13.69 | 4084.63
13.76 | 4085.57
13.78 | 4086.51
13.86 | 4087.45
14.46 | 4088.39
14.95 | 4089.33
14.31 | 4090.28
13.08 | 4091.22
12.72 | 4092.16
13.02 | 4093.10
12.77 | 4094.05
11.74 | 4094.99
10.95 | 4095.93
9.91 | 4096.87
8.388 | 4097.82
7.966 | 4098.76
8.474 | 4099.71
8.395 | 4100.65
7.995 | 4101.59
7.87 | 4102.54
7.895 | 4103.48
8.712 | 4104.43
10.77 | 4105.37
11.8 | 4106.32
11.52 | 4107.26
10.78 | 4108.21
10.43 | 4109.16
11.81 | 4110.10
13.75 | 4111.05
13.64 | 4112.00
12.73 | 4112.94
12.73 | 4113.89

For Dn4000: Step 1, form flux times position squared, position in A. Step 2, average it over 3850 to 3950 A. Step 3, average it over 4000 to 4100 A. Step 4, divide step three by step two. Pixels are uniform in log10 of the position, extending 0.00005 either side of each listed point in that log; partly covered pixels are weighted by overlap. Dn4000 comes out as 1.31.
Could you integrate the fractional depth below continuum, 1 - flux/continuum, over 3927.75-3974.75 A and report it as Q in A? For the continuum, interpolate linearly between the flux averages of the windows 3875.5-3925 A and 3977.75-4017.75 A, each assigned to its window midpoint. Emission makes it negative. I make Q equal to 6.4 A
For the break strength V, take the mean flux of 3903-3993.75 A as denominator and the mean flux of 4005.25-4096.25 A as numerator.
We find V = 1.21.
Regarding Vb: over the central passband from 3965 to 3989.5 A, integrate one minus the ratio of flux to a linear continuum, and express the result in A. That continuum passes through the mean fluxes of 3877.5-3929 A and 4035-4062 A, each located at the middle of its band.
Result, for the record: 5.1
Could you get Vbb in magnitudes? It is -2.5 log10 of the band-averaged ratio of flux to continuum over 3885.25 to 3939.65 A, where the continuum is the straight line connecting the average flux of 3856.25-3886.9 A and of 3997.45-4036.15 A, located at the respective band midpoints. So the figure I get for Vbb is 0.168 mag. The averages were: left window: 13.1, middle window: 11.9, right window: 16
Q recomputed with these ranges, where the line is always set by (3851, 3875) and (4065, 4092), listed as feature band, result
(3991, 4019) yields -2.2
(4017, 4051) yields -2.8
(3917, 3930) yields 0.4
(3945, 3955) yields 0.1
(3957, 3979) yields 6.7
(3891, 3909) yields 3.4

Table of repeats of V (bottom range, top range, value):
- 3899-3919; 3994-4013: 1.15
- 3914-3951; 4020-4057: 1.23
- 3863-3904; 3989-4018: 1.37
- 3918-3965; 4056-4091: 1.17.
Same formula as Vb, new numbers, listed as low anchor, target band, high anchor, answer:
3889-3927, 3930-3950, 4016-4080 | 1.4 A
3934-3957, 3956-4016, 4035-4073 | 4.6 A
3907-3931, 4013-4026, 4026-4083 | -1.3 A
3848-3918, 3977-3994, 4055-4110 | -1.4 A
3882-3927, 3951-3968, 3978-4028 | 2.0 A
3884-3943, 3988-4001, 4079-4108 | -3.7 A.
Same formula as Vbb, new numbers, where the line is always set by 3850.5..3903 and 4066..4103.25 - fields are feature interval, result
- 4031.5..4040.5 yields -0.18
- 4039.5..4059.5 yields -0.20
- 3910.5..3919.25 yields -0.14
